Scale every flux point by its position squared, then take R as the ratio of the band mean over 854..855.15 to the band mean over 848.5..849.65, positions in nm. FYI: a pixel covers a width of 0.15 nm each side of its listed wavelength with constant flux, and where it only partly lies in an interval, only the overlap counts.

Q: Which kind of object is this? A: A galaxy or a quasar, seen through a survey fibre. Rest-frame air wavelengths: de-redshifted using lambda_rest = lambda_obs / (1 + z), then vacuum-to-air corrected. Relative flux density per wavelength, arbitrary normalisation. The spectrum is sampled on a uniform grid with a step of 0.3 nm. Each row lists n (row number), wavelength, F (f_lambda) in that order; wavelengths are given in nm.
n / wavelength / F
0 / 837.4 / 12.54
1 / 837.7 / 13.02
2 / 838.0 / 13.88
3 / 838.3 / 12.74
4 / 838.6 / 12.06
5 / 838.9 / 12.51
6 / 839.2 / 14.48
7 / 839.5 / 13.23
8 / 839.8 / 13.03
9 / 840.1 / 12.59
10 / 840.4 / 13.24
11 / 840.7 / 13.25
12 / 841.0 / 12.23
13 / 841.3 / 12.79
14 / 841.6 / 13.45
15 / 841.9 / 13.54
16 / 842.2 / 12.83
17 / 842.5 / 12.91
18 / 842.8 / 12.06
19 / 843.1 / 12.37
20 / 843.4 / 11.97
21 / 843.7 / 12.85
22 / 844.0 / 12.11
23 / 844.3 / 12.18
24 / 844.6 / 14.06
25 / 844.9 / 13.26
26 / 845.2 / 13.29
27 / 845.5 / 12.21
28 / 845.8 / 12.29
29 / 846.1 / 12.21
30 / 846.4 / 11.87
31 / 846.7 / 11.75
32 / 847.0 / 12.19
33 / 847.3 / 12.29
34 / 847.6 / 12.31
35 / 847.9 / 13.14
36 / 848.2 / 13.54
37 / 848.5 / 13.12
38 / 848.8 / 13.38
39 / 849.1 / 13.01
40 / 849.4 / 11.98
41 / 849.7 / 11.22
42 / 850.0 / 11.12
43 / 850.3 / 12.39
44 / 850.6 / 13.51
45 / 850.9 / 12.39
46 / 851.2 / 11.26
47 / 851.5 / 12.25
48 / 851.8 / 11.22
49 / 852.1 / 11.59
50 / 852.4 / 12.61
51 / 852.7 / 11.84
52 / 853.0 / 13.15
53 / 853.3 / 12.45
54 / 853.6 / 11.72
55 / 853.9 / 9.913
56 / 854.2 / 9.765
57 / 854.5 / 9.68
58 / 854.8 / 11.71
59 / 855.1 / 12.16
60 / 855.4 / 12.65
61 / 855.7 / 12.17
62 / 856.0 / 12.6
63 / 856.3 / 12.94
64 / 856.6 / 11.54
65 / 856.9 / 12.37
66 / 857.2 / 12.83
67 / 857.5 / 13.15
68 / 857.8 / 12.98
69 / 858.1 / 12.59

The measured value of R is 0.85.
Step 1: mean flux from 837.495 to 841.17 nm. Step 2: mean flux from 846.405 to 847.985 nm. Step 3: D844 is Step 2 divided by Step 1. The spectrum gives 0.94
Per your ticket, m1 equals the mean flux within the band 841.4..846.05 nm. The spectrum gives 12.7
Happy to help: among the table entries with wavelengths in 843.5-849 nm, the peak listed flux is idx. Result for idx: 14.06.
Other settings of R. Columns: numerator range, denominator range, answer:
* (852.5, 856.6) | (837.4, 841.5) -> 0.94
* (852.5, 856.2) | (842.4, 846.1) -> 0.95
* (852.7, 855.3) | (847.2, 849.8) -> 0.91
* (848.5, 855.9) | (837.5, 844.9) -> 0.95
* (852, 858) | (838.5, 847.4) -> 0.97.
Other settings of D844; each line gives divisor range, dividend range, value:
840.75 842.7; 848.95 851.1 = 0.94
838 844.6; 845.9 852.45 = 0.96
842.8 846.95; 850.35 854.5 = 0.94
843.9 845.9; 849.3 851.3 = 0.94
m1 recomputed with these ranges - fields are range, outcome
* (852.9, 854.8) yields 11.1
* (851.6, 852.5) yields 11.8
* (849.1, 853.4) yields 12.1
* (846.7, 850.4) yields 12.4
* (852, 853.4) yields 12.4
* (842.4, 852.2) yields 12.4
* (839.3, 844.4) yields 12.8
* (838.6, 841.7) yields 13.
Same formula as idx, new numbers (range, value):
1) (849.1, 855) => 13.51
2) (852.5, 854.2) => 13.15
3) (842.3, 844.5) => 12.91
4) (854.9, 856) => 12.65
